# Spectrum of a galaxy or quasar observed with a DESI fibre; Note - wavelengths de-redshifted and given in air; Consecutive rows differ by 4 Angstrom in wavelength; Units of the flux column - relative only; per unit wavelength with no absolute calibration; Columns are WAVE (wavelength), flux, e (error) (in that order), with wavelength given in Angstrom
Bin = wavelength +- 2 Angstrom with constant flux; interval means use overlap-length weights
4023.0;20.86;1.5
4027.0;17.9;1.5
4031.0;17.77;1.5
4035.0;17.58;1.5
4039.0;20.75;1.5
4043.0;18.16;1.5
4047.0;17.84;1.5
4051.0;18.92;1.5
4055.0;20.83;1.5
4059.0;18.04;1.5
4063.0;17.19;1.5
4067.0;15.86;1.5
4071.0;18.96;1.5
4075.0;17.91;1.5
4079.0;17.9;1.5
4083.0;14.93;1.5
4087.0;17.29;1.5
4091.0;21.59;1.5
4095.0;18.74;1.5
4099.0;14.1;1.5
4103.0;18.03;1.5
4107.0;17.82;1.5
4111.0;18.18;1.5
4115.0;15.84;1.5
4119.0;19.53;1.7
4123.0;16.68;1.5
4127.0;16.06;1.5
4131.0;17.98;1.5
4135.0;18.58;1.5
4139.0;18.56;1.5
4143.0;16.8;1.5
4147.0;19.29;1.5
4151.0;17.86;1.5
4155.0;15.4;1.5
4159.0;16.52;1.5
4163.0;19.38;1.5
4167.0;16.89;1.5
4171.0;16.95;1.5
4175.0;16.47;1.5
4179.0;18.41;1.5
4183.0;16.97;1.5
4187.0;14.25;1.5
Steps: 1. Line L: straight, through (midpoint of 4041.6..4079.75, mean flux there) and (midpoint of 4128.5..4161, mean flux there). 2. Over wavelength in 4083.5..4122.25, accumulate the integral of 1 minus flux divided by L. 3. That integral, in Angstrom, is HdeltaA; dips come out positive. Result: 0.3 Angstrom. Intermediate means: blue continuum 18.2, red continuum 17.6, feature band 17.7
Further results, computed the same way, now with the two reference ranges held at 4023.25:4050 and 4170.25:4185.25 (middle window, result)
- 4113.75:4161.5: 0.23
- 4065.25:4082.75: 0.72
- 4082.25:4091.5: 0.15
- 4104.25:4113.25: -0.06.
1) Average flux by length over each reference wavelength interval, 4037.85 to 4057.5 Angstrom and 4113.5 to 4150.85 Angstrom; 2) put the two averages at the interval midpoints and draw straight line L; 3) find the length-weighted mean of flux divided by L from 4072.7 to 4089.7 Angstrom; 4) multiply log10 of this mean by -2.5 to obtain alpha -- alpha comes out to 0.08 mag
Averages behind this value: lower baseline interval 19.2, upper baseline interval 17.7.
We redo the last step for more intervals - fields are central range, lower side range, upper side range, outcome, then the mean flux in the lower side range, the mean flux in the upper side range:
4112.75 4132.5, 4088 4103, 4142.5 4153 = 0.06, 18.1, 18.2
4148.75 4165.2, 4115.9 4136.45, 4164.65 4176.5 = -0.01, 17.6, 16.9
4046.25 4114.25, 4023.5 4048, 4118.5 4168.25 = 0.02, 18.5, 17.6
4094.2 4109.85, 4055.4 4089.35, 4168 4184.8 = 0.02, 17.5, 17.2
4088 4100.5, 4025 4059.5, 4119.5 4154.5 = -0.01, 18.7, 17.7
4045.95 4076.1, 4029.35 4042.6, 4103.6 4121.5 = 0.01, 18.7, 17.8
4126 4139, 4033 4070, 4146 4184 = -0.01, 18.4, 17.4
